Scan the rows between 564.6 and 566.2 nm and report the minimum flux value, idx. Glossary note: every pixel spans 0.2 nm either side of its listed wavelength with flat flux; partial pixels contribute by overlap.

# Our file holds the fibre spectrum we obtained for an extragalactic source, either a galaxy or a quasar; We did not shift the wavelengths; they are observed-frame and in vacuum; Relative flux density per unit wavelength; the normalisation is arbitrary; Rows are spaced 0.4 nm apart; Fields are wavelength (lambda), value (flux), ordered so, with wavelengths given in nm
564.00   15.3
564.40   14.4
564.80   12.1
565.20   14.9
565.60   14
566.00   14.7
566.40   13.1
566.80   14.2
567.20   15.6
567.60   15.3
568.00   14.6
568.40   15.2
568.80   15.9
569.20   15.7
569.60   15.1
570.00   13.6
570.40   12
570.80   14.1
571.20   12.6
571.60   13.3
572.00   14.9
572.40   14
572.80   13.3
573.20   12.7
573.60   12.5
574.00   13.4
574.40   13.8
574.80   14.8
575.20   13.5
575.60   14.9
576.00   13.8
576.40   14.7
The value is 12.1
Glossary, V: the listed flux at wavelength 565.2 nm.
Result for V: 14.9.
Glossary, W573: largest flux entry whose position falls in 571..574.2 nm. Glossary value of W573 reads 14.9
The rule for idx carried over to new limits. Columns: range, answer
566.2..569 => 13.1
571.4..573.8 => 12.5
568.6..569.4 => 15.7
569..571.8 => 12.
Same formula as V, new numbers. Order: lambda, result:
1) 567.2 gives 15.6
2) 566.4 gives 13.1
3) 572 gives 14.9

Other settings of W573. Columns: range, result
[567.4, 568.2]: 15.3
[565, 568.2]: 15.6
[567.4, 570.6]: 15.9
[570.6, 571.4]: 14.1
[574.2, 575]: 14.8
